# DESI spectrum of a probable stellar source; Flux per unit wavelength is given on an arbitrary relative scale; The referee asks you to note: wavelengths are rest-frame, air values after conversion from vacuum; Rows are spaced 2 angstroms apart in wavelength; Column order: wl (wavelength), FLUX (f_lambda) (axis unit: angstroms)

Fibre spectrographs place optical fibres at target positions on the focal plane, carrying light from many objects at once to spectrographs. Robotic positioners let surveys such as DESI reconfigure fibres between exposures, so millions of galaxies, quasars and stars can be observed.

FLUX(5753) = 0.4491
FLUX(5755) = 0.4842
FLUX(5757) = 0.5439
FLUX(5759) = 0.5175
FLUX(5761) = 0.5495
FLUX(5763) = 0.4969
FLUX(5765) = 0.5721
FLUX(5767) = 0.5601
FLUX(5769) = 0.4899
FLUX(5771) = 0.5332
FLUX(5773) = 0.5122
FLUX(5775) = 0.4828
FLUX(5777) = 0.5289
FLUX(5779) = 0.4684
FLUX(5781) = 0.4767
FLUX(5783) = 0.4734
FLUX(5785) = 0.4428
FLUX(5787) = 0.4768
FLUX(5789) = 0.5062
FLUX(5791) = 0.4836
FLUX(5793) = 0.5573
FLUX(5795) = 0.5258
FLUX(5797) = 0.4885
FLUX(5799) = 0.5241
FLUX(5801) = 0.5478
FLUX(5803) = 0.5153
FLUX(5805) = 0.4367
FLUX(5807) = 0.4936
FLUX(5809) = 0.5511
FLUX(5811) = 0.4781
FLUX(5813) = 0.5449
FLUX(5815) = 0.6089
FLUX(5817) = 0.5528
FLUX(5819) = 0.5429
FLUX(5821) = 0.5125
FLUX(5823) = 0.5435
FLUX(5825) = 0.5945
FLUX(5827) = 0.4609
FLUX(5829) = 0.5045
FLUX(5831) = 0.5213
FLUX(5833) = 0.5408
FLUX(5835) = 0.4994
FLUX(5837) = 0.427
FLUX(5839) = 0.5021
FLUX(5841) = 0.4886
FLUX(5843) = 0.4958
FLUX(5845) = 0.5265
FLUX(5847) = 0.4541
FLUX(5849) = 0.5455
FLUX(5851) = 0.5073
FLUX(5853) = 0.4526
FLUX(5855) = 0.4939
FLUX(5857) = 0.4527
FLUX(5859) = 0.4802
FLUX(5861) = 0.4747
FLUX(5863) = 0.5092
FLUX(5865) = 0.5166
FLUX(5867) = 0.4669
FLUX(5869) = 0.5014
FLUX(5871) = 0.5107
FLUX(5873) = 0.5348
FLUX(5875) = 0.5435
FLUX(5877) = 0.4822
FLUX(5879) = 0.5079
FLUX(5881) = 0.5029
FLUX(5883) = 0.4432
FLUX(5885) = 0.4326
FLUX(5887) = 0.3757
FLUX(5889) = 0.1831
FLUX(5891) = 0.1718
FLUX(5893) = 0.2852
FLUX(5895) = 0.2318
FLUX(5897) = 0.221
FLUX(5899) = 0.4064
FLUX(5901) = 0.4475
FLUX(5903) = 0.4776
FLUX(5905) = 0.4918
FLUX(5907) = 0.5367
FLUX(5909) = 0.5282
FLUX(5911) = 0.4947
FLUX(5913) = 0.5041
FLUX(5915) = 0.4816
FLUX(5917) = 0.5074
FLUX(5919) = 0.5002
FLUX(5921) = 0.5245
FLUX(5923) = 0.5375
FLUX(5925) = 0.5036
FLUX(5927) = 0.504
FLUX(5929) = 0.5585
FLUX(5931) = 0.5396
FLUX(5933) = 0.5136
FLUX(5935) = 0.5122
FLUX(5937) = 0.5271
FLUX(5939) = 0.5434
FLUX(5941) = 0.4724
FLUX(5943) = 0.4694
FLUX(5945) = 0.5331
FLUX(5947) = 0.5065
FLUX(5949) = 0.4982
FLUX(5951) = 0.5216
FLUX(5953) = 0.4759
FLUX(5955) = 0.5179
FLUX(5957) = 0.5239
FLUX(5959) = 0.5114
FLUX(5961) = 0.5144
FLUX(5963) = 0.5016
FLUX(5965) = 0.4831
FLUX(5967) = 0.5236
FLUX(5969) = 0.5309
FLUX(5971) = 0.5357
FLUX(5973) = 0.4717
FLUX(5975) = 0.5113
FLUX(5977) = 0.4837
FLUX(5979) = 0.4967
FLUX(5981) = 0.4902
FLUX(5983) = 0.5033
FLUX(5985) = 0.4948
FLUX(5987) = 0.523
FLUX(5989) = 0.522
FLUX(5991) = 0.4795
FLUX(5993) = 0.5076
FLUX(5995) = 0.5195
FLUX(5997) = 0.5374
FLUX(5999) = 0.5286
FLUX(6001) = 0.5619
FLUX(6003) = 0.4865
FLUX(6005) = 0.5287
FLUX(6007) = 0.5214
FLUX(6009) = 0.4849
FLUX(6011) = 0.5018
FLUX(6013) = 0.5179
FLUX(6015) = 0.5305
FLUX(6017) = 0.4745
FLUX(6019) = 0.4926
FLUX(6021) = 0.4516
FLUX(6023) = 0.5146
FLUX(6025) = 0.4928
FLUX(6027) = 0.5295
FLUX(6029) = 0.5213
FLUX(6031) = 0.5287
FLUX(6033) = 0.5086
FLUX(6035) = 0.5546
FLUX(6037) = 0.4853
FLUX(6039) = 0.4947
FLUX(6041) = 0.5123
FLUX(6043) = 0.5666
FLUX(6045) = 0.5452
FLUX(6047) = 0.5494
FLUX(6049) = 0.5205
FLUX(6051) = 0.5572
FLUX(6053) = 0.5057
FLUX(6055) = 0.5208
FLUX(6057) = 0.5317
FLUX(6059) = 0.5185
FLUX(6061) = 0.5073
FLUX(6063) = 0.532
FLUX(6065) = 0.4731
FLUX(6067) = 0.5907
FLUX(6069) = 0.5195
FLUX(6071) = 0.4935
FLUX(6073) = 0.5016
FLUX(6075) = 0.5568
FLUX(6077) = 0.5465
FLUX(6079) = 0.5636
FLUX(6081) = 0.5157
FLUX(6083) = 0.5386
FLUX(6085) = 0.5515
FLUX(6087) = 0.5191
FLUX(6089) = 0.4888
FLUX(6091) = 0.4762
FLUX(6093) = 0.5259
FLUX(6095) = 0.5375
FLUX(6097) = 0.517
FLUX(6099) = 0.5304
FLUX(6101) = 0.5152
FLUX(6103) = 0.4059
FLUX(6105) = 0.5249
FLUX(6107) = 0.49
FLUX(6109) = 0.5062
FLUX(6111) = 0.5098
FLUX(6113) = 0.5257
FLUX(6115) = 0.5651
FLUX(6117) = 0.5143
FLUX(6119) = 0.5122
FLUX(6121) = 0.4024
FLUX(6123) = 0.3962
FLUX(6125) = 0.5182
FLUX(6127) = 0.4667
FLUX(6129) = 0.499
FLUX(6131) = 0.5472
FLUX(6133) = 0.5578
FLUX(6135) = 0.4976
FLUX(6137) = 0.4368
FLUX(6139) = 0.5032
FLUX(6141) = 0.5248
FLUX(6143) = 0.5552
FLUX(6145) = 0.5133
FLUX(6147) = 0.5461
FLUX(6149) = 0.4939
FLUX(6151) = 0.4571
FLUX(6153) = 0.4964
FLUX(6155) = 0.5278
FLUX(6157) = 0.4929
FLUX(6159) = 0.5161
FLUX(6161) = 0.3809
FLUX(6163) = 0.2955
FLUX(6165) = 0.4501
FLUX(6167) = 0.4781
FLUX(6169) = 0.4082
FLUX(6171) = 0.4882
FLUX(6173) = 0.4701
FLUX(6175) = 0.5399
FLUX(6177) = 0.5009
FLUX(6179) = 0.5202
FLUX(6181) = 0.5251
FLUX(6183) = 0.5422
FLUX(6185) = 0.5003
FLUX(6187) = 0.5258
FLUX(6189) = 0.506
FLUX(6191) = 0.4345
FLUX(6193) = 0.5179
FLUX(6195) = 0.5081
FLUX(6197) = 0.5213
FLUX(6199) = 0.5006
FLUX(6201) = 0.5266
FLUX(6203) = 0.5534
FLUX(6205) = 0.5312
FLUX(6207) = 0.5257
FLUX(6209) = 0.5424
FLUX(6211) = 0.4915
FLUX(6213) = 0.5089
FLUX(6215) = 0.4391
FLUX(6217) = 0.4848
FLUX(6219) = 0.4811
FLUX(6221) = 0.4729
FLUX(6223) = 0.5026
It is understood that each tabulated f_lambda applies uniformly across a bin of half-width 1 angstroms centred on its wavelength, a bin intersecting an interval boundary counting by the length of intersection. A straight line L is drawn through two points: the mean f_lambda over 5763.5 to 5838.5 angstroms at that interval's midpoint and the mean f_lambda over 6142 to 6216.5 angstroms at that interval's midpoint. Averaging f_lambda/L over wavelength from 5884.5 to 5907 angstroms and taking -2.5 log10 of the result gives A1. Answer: 0.42 mag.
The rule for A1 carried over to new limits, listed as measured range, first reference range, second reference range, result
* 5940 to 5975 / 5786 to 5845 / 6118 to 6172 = -0.01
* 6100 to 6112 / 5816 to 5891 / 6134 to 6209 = 0.00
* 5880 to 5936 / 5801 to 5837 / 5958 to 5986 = 0.15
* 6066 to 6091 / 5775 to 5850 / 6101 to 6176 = -0.08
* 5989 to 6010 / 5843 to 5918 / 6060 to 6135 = -0.07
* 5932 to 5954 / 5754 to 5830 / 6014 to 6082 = 0.03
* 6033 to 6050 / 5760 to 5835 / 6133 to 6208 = -0.05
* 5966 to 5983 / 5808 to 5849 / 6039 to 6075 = 0.04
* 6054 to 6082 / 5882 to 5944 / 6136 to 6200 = -0.11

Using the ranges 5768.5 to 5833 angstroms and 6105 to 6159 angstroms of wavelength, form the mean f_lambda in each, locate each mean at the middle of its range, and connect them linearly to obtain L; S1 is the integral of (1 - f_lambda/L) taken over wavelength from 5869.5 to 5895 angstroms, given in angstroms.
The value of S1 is 5.1 angstroms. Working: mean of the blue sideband 0.512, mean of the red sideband 0.503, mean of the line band 0.409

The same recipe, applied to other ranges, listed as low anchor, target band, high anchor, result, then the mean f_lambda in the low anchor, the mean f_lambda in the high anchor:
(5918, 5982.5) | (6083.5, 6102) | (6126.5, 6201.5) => -0.7 angstroms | 0.51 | 0.494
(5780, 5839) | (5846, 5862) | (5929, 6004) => 0.9 angstroms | 0.511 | 0.511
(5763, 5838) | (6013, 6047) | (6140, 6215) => -0.7 angstroms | 0.513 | 0.497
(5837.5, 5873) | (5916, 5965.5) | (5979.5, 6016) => -0.7 angstroms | 0.493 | 0.513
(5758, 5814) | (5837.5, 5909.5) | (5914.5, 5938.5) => 9.2 angstroms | 0.508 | 0.519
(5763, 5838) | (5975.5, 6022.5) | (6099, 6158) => -0.1 angstroms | 0.513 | 0.501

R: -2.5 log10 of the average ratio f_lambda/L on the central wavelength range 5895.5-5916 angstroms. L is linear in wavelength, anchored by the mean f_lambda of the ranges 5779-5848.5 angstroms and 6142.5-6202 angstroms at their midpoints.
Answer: 0.11 mag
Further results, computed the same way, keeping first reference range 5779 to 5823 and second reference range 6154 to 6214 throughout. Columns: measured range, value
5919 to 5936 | -0.04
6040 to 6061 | -0.07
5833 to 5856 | 0.04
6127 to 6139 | -0.02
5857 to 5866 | 0.04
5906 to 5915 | -0.01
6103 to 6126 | 0.01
